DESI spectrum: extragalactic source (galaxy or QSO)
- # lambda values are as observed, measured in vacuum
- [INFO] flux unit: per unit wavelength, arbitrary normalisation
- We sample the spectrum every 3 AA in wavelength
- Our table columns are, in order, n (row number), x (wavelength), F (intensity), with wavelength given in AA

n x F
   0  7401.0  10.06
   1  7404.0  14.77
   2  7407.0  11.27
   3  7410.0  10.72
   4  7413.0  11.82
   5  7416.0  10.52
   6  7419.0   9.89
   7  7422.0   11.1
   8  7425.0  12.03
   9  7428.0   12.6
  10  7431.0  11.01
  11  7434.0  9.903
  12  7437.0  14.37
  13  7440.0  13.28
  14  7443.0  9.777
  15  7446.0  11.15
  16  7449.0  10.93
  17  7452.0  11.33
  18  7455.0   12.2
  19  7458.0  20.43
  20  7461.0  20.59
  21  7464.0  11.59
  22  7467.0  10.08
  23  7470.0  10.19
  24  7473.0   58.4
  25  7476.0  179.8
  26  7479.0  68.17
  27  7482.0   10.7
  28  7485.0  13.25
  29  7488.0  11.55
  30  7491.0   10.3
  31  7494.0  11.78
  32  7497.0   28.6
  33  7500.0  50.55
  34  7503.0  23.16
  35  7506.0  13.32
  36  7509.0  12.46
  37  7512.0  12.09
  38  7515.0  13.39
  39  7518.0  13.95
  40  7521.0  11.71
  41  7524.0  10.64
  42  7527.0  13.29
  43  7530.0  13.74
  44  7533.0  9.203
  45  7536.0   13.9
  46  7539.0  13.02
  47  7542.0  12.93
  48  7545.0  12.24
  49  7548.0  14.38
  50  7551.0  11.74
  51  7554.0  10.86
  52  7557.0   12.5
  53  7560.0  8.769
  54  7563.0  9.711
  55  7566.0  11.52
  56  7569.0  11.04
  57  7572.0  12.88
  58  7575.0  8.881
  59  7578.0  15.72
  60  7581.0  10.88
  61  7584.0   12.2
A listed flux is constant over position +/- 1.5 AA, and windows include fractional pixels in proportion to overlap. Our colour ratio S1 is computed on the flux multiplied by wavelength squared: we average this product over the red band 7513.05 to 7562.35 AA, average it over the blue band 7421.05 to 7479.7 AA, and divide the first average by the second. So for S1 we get 0.49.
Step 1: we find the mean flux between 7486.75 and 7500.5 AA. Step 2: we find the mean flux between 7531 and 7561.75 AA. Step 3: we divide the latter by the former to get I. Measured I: 0.6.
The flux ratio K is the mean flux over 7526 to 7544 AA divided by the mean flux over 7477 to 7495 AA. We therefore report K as 0.5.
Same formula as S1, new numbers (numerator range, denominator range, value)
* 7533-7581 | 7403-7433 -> 1.07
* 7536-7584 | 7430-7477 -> 0.50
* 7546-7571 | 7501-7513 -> 0.68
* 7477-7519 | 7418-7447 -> 2.02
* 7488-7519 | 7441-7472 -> 1.39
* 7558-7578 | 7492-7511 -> 0.49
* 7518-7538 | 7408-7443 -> 1.10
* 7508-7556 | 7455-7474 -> 0.63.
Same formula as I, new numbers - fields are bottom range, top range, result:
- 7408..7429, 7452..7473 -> 1.53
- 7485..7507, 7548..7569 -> 0.53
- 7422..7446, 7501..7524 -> 1.26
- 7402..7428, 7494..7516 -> 1.86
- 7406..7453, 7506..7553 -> 1.11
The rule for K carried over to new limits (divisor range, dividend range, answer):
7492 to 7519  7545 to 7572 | 0.58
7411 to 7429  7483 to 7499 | 1.43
